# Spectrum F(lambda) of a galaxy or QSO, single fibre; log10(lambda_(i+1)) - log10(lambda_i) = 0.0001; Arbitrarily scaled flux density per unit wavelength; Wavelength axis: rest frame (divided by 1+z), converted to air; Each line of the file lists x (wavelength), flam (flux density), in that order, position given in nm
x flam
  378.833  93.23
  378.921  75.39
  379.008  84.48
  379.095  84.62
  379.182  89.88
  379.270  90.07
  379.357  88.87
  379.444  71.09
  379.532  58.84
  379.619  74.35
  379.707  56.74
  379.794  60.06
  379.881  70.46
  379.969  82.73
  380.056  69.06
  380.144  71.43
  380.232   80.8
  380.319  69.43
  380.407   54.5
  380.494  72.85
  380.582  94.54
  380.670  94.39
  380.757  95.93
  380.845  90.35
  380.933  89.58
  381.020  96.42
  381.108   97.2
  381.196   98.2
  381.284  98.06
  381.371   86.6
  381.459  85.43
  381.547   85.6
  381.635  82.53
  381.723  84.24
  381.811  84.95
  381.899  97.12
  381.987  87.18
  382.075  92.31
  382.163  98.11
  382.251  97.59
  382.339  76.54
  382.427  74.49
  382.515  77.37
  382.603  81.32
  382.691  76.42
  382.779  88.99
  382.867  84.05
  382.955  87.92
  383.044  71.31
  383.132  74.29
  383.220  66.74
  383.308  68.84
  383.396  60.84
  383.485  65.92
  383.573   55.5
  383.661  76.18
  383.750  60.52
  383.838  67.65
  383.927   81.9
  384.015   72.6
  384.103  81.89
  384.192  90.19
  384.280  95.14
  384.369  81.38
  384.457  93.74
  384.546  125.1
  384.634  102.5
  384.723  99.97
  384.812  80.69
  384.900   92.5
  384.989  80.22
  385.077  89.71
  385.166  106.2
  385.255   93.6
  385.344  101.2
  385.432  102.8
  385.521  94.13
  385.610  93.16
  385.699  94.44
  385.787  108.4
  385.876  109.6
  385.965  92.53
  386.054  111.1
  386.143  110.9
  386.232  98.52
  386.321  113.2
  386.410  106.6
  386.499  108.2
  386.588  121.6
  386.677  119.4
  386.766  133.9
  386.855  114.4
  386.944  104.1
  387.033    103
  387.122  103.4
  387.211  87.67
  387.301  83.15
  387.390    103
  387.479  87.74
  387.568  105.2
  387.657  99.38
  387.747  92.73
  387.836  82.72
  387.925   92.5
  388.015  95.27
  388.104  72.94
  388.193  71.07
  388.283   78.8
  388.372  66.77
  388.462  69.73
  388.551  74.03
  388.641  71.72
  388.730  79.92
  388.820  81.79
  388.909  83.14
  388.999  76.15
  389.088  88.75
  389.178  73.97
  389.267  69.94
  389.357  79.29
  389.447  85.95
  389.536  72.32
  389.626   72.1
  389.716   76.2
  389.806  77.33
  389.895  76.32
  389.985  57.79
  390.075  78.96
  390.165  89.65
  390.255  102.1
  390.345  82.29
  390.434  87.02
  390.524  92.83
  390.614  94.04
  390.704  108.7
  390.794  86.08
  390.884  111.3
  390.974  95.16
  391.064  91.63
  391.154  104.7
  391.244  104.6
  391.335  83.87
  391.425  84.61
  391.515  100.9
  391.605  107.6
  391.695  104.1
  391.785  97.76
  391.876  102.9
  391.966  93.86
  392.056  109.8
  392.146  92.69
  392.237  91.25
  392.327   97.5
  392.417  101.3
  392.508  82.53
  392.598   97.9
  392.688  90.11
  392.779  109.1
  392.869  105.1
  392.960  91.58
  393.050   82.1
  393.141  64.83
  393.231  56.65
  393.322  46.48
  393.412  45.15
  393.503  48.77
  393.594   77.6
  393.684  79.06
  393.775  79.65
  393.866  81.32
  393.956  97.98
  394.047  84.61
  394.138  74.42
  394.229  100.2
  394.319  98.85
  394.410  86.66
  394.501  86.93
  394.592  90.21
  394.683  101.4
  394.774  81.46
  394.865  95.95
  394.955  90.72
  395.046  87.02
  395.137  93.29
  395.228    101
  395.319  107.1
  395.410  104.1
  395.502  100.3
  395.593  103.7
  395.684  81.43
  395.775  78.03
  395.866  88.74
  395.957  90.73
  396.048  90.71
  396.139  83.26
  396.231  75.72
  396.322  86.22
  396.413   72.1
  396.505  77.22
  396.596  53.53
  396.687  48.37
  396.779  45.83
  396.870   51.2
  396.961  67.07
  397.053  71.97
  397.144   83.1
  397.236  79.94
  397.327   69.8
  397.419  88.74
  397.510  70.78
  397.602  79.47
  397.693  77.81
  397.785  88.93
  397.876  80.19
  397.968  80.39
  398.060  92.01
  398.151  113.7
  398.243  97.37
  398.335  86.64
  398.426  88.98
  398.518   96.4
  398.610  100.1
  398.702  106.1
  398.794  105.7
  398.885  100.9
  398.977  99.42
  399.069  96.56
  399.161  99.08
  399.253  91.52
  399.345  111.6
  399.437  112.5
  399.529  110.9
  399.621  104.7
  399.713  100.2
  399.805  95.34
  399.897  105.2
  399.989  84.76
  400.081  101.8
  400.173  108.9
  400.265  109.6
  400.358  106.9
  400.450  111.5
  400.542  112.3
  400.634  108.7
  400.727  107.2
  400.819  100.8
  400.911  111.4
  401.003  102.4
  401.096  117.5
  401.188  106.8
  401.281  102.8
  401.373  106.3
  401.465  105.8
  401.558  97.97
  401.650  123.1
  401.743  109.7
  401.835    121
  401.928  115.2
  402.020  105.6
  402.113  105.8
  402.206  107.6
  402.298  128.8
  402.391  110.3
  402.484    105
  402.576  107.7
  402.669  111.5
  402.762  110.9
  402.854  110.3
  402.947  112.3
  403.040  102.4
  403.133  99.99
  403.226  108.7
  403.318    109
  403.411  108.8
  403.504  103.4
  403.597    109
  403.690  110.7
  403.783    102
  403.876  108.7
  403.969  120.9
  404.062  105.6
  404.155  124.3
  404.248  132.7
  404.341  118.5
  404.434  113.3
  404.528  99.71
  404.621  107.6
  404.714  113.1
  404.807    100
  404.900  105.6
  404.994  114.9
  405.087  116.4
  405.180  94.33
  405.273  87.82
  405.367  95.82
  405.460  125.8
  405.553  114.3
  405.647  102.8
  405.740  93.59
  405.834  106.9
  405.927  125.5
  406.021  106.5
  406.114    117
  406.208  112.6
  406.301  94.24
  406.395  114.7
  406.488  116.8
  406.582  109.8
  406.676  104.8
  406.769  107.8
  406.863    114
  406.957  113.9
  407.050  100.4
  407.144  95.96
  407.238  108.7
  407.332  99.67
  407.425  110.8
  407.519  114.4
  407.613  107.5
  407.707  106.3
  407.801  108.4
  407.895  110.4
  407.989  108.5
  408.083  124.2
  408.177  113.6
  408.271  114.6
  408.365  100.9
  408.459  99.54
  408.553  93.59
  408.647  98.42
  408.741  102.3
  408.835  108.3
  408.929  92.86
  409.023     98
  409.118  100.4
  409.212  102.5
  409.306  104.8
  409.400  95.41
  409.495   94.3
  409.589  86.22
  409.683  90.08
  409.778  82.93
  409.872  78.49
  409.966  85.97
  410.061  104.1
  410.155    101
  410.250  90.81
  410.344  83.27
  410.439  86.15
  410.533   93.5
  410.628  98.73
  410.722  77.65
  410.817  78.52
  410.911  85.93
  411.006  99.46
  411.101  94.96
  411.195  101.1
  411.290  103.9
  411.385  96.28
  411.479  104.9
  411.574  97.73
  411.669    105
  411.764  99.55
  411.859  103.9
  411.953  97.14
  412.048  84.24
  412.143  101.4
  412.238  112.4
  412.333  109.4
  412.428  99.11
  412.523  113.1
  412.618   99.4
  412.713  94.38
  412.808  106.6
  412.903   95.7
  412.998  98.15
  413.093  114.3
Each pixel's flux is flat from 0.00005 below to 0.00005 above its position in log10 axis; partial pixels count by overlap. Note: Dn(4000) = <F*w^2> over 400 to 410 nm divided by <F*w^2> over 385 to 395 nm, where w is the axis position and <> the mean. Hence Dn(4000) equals 1.3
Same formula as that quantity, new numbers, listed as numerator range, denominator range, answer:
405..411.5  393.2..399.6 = 1.26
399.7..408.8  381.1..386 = 1.39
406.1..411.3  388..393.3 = 1.27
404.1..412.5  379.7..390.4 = 1.33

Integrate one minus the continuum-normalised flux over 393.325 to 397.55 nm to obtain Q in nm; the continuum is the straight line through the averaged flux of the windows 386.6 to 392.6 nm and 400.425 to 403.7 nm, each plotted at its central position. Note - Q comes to 0.76 nm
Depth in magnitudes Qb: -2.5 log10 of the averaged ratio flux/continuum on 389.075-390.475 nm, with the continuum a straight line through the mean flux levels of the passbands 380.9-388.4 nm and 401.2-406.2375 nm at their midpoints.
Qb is 0.21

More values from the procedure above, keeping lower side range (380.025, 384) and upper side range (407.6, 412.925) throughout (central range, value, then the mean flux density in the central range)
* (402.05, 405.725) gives -0.155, 109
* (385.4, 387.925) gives -0.220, 103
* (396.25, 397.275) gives 0.322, 67.1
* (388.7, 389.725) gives 0.096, 78.3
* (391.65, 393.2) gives -0.084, 94.6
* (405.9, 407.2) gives -0.137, 109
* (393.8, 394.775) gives -0.010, 89.6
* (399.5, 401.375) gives -0.142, 105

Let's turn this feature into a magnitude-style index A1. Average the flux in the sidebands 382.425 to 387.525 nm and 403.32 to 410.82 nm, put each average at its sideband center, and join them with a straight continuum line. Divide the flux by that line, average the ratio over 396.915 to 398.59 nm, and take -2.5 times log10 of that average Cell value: 0.17 mag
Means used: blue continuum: 91.8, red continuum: 104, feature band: 84.3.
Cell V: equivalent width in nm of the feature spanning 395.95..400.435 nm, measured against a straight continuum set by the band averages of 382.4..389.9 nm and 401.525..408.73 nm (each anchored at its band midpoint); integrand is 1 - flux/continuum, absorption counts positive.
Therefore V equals 0.56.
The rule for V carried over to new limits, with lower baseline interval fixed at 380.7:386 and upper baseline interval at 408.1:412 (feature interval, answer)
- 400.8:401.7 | -0.138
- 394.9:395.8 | -0.037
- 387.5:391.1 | 0.227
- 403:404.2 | -0.185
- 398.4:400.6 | -0.235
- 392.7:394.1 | 0.211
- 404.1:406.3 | -0.344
